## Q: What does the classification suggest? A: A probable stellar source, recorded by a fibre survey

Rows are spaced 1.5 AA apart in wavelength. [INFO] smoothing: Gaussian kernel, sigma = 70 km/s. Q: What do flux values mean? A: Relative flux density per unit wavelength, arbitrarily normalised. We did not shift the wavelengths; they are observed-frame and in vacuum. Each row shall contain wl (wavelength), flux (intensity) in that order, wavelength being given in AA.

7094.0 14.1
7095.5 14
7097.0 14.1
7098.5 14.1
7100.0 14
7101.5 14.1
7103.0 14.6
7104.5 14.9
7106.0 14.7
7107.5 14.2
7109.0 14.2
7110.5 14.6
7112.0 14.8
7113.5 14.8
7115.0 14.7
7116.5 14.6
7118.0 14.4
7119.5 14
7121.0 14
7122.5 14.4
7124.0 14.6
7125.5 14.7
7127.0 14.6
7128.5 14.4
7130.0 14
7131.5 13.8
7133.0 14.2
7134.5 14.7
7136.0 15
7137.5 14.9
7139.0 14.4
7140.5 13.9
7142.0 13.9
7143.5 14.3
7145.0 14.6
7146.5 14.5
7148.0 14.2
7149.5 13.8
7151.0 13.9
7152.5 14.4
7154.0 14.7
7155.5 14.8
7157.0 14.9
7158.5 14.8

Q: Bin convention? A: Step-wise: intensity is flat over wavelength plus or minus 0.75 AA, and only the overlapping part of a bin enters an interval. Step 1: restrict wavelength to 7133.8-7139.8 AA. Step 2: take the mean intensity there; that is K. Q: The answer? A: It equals 14.7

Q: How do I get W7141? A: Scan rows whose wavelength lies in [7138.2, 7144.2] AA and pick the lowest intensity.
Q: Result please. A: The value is 13.9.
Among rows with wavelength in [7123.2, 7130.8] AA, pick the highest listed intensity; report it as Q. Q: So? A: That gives 14.7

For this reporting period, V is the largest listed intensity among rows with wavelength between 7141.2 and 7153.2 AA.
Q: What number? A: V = 14.6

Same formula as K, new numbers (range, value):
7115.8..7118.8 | 14.5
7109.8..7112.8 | 14.7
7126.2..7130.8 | 14.3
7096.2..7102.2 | 14.1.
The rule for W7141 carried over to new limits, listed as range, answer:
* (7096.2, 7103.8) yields 14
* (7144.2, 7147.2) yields 14.5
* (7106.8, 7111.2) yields 14.2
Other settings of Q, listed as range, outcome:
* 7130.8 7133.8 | 14.2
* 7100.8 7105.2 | 14.9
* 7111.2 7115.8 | 14.8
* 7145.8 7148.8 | 14.5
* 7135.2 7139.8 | 15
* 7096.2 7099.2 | 14.1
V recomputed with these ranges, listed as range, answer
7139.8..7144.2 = 14.3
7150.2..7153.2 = 14.4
